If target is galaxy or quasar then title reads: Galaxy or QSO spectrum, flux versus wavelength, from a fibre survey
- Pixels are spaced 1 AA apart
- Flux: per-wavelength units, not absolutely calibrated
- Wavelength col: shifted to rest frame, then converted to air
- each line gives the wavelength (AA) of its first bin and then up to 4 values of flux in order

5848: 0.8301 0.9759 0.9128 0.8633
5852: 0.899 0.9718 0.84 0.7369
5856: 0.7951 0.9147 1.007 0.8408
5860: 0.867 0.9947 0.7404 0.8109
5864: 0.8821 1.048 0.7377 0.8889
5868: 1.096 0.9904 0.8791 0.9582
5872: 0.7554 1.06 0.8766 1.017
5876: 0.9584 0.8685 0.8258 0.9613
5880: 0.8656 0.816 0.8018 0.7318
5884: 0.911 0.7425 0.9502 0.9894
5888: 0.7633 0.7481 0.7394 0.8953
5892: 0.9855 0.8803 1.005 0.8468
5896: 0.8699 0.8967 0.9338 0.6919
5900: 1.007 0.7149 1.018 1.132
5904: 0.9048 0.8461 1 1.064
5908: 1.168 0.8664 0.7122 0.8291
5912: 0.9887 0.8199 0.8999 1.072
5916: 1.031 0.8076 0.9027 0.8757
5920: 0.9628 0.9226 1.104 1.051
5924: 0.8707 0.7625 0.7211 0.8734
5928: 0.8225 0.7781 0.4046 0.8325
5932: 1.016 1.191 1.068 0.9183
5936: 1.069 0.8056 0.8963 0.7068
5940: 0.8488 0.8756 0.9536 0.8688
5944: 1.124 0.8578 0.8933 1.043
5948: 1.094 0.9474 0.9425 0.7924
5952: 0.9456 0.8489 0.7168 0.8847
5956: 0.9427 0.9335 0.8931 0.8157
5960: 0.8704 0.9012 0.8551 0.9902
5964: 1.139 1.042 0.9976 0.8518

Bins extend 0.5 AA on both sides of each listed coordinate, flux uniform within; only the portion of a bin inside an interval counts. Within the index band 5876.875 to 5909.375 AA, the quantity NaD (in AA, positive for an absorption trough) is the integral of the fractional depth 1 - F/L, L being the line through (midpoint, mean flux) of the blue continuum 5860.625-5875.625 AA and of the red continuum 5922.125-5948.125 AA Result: 0.6 AA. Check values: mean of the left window 0.915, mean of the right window 0.898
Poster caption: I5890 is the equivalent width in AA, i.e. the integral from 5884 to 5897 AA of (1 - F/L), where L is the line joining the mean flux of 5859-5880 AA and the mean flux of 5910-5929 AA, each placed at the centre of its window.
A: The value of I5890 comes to 0.48 AA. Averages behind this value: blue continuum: 0.908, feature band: 0.871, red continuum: 0.898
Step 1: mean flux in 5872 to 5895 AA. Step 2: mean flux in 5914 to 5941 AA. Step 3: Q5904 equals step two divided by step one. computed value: 1.02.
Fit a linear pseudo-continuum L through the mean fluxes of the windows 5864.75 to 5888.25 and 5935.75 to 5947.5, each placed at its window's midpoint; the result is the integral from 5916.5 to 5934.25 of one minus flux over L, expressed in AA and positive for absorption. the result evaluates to 0.4 AA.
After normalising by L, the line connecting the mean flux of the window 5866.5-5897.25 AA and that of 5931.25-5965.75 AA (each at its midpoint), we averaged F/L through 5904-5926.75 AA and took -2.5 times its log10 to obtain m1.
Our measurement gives -0.012 mag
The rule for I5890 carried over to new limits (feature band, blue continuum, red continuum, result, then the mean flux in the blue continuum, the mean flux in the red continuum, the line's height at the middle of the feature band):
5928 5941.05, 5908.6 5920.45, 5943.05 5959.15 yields 0.5 AA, 0.897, 0.918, 0.909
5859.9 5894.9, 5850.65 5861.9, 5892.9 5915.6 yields 0.4 AA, 0.88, 0.922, 0.898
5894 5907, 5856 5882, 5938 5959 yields -0.2 AA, 0.902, 0.903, 0.903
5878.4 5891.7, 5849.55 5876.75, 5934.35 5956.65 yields 0.9 AA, 0.901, 0.909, 0.903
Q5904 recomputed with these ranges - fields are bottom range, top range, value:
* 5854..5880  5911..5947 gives 1.01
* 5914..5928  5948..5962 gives 0.97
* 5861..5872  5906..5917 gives 1.05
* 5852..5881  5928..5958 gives 1.00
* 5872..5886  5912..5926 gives 1.05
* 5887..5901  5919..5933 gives 1.00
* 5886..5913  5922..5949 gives 1.00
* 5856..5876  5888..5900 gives 0.95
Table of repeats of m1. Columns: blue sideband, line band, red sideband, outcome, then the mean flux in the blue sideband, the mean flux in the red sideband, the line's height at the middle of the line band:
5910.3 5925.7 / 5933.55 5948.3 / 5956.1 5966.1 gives 0.00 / 0.921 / 0.942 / 0.932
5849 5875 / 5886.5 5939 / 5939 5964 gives 0.00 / 0.899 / 0.91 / 0.905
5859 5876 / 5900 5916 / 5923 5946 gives -0.06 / 0.912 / 0.88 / 0.893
